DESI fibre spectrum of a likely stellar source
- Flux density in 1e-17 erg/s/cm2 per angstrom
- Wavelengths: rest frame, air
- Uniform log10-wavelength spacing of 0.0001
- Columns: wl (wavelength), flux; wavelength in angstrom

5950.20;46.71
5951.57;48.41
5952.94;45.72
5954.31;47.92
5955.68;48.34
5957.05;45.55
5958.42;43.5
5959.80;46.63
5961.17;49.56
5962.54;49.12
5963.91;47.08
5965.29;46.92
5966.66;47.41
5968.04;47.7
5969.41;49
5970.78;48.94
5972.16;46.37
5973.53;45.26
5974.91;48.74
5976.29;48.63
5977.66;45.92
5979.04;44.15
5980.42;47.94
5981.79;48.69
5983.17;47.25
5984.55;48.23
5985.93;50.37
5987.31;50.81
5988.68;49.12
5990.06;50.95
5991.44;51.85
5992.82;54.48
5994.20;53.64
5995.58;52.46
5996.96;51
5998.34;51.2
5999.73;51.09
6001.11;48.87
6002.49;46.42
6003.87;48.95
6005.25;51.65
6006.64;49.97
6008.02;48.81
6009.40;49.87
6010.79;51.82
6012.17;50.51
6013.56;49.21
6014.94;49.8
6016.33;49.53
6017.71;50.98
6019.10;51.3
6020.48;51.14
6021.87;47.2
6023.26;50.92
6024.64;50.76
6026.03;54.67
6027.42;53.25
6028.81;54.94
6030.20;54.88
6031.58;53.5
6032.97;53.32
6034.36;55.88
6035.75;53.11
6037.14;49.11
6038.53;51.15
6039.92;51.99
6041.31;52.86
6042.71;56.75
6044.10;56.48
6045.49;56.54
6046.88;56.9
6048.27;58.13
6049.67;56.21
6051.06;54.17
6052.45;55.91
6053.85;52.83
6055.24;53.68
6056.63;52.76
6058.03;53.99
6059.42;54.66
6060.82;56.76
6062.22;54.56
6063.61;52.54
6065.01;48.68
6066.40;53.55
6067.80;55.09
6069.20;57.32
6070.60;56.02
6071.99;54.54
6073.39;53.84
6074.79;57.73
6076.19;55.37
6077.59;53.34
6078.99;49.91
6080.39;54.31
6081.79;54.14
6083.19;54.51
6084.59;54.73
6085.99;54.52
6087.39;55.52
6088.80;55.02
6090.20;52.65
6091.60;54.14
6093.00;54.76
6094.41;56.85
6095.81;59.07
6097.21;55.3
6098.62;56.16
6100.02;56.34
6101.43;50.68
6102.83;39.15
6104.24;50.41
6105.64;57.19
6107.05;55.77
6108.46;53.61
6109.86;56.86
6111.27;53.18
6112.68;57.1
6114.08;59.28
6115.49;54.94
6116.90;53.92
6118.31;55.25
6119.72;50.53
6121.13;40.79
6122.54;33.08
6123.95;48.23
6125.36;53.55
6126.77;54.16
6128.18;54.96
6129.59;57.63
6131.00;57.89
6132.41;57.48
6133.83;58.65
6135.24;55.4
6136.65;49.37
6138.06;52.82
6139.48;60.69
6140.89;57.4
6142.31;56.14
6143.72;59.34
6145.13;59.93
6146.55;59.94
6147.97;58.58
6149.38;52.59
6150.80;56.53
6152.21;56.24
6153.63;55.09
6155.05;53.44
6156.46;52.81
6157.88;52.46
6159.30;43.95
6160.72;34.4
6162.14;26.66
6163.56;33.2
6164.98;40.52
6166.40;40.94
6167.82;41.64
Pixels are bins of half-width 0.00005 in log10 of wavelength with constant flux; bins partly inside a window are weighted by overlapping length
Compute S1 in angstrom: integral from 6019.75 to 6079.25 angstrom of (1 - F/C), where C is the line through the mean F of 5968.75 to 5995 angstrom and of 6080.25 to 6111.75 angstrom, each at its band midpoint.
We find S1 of -2.1 angstrom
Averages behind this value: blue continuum 49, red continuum 54.1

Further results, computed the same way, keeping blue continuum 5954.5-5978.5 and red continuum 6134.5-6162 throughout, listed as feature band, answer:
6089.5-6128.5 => -0.5 angstrom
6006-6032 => -1.1 angstrom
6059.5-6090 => -2.0 angstrom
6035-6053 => -1.7 angstrom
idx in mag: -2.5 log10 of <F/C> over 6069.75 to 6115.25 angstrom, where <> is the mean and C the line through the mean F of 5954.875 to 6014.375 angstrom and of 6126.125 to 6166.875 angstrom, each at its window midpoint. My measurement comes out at -0.07 mag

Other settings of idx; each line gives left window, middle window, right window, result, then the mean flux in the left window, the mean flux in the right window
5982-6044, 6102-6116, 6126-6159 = 0.02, 51.3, 55.9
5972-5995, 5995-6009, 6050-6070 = 0.01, 49.1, 54.1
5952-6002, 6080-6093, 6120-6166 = -0.08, 48.6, 51.3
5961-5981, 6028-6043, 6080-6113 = -0.05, 47.5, 54.2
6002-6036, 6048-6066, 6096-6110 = -0.04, 51.3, 53.2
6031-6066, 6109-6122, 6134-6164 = -0.01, 54.1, 52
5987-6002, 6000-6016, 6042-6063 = 0.06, 51.4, 55.3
